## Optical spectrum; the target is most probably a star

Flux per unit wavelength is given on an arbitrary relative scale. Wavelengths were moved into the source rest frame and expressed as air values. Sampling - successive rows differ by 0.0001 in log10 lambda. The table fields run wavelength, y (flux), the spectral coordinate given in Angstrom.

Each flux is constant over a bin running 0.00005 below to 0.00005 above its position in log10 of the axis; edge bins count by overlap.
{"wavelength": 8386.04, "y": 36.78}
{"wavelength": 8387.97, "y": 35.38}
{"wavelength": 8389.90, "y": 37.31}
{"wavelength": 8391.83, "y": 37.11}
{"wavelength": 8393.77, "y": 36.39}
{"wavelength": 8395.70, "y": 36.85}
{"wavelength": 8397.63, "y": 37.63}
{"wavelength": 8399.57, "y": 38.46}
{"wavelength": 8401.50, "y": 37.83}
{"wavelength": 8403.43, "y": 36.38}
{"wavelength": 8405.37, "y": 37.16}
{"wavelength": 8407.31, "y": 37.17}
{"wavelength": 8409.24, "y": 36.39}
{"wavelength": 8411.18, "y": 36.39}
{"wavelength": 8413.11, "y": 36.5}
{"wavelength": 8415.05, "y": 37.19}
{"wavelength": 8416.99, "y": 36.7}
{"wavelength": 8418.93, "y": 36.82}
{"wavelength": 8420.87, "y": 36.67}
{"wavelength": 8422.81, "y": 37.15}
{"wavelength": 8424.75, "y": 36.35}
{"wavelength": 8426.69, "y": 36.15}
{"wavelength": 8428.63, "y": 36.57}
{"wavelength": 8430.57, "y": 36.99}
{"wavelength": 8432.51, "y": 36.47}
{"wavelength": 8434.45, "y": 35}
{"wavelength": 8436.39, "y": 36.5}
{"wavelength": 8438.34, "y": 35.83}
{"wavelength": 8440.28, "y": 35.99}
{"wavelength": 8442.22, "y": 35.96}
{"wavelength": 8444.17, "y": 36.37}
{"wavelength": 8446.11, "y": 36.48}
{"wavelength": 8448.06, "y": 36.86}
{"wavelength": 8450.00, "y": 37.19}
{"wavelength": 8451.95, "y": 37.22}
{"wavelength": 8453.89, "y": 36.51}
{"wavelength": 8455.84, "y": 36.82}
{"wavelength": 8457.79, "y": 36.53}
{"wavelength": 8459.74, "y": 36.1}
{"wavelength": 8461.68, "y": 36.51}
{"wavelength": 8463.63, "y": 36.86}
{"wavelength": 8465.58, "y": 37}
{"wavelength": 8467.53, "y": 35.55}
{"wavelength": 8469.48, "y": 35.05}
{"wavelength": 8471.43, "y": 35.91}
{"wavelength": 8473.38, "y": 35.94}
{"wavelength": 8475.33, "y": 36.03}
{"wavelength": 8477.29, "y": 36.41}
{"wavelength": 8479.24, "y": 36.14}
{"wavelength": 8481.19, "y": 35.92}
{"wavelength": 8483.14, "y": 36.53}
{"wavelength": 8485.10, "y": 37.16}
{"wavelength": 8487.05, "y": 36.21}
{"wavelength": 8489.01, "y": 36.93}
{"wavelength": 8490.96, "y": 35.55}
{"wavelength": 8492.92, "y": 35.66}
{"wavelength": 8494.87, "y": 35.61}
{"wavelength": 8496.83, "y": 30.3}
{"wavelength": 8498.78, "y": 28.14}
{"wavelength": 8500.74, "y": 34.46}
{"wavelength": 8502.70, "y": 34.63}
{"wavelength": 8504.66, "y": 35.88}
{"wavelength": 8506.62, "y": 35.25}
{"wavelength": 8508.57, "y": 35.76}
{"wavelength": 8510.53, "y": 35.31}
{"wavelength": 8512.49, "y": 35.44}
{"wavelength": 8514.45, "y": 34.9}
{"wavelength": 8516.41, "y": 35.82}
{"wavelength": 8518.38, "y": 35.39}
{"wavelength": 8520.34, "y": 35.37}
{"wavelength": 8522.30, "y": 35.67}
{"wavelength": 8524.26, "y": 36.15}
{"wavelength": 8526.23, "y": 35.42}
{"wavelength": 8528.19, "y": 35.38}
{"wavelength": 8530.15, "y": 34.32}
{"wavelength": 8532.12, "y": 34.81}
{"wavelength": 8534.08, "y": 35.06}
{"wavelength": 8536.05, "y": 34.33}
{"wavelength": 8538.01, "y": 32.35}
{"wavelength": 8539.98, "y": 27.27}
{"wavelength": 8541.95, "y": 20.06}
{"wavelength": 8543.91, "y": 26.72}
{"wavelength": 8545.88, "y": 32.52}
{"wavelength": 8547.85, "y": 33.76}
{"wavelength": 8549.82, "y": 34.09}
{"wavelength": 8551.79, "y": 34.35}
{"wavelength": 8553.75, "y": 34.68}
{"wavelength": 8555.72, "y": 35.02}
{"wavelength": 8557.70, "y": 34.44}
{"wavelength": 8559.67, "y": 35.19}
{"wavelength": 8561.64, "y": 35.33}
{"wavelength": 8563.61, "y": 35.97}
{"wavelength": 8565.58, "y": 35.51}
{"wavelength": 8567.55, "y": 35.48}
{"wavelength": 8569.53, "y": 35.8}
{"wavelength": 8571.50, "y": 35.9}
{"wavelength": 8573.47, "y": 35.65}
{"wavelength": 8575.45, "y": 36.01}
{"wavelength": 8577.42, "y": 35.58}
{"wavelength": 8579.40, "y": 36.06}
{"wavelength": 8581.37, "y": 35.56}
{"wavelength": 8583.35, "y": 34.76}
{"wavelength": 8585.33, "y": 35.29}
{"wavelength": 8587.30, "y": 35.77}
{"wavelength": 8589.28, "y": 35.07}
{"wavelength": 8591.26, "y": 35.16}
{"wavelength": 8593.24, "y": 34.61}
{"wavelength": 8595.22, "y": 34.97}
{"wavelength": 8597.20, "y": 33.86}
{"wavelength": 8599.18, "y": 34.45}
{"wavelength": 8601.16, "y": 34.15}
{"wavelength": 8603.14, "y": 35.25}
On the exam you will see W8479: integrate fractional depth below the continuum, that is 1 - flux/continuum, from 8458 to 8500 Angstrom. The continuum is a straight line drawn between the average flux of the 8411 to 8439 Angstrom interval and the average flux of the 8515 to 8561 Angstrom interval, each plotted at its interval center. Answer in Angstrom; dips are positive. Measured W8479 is -0.6 Angstrom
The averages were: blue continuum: 36.5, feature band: 35.5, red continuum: 33.4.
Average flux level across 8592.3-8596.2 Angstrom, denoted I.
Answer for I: 34.8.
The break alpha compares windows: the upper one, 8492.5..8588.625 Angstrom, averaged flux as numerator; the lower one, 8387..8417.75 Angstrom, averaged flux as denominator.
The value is 0.93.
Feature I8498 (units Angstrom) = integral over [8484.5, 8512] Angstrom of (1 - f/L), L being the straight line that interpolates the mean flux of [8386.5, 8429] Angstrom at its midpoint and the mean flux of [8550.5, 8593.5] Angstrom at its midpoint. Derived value 1.0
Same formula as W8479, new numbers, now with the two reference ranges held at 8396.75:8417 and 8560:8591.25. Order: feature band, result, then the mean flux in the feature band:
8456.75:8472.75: 0.2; 36.2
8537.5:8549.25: 2.3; 28.8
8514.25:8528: 0.2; 35.5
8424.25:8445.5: 0.4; 36.2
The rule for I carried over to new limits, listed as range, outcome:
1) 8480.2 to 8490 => 36.6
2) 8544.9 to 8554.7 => 33.9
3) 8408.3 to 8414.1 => 36.4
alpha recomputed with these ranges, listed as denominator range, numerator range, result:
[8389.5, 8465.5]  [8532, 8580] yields 0.92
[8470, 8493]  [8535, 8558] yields 0.87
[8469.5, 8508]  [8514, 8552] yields 0.94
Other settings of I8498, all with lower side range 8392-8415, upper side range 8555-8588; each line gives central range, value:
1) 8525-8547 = 2.5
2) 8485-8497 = 0.2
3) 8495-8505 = 0.9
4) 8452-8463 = 0.0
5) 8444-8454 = -0.1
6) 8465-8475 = 0.2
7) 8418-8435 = 0.1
